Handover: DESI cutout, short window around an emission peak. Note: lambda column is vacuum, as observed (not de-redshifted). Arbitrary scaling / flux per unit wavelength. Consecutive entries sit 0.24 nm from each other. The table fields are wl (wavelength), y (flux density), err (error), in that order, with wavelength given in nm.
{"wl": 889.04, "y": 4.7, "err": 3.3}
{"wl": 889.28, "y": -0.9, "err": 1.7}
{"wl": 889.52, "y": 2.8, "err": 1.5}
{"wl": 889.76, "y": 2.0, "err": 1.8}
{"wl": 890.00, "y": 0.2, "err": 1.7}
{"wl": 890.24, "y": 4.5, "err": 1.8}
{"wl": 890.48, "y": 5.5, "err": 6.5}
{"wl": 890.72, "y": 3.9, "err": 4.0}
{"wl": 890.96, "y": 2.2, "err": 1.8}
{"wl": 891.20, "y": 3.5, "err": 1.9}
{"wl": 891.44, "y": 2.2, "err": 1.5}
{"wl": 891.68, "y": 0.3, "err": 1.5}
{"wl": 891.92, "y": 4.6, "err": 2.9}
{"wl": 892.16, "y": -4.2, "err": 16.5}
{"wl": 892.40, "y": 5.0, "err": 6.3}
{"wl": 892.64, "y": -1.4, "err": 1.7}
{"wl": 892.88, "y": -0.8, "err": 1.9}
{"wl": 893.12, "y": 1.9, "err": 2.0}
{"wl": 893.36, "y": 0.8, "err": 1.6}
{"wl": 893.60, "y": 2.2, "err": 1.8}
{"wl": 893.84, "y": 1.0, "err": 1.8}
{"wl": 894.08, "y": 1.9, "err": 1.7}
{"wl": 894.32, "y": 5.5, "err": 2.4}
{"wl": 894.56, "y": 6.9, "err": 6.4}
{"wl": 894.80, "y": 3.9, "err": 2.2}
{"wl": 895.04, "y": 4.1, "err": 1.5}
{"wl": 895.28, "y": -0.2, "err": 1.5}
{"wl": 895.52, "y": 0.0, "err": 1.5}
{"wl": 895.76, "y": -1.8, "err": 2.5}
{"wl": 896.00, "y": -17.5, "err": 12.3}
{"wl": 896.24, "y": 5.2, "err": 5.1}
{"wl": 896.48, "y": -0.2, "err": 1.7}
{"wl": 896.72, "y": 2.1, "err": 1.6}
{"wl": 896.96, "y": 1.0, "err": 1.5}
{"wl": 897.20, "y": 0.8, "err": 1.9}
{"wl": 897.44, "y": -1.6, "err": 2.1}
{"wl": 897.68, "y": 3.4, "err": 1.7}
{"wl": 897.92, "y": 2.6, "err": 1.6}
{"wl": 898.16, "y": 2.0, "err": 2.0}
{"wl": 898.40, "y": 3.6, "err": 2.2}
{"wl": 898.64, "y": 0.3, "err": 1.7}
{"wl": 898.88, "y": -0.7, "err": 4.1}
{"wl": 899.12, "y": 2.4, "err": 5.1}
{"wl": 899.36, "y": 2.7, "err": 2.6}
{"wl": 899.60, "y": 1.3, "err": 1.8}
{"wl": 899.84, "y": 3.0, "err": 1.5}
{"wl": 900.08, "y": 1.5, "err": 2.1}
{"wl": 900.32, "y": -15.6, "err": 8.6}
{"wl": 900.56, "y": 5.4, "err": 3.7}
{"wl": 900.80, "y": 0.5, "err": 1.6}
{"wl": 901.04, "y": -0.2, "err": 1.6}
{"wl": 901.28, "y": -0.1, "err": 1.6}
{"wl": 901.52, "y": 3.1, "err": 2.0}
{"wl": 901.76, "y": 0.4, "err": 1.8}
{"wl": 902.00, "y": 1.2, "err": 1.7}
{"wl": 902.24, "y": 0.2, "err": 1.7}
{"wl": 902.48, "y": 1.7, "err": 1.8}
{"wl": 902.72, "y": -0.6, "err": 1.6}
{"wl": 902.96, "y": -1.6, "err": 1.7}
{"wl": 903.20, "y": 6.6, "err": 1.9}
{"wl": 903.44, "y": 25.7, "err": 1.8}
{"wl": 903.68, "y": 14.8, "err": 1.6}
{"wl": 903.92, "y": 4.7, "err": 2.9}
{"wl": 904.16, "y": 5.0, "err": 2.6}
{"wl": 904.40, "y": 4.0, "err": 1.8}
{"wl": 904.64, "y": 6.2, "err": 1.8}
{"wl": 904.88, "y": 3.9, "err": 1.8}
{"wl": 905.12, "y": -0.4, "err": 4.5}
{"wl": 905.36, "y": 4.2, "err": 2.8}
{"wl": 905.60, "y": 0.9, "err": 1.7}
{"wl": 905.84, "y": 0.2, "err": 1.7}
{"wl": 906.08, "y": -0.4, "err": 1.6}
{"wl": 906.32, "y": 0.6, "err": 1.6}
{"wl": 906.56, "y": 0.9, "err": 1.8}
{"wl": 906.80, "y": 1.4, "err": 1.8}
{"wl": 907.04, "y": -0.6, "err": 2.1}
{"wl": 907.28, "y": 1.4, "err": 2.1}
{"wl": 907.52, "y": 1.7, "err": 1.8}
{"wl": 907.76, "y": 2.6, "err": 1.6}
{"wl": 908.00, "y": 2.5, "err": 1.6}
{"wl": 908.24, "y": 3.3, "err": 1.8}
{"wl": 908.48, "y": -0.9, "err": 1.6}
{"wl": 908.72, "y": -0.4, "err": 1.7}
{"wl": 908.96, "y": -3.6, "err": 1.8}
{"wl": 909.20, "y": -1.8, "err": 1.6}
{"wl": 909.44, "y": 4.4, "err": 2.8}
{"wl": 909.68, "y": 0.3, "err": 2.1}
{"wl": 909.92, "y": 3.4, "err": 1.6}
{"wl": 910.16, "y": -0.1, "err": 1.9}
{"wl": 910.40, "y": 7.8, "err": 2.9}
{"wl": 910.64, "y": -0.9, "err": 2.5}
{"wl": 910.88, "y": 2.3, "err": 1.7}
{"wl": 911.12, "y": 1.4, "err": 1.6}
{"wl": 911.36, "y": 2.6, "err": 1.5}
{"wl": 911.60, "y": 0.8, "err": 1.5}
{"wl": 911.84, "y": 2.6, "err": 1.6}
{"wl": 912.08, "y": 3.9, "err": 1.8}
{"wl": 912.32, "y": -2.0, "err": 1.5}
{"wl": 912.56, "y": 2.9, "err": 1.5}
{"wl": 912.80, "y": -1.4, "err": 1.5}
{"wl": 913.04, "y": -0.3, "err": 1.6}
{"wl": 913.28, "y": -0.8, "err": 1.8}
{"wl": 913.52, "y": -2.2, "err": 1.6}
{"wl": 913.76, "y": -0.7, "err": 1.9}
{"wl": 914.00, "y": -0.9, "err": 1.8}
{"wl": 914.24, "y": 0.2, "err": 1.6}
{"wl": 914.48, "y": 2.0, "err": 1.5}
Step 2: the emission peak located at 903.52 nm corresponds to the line H-alpha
